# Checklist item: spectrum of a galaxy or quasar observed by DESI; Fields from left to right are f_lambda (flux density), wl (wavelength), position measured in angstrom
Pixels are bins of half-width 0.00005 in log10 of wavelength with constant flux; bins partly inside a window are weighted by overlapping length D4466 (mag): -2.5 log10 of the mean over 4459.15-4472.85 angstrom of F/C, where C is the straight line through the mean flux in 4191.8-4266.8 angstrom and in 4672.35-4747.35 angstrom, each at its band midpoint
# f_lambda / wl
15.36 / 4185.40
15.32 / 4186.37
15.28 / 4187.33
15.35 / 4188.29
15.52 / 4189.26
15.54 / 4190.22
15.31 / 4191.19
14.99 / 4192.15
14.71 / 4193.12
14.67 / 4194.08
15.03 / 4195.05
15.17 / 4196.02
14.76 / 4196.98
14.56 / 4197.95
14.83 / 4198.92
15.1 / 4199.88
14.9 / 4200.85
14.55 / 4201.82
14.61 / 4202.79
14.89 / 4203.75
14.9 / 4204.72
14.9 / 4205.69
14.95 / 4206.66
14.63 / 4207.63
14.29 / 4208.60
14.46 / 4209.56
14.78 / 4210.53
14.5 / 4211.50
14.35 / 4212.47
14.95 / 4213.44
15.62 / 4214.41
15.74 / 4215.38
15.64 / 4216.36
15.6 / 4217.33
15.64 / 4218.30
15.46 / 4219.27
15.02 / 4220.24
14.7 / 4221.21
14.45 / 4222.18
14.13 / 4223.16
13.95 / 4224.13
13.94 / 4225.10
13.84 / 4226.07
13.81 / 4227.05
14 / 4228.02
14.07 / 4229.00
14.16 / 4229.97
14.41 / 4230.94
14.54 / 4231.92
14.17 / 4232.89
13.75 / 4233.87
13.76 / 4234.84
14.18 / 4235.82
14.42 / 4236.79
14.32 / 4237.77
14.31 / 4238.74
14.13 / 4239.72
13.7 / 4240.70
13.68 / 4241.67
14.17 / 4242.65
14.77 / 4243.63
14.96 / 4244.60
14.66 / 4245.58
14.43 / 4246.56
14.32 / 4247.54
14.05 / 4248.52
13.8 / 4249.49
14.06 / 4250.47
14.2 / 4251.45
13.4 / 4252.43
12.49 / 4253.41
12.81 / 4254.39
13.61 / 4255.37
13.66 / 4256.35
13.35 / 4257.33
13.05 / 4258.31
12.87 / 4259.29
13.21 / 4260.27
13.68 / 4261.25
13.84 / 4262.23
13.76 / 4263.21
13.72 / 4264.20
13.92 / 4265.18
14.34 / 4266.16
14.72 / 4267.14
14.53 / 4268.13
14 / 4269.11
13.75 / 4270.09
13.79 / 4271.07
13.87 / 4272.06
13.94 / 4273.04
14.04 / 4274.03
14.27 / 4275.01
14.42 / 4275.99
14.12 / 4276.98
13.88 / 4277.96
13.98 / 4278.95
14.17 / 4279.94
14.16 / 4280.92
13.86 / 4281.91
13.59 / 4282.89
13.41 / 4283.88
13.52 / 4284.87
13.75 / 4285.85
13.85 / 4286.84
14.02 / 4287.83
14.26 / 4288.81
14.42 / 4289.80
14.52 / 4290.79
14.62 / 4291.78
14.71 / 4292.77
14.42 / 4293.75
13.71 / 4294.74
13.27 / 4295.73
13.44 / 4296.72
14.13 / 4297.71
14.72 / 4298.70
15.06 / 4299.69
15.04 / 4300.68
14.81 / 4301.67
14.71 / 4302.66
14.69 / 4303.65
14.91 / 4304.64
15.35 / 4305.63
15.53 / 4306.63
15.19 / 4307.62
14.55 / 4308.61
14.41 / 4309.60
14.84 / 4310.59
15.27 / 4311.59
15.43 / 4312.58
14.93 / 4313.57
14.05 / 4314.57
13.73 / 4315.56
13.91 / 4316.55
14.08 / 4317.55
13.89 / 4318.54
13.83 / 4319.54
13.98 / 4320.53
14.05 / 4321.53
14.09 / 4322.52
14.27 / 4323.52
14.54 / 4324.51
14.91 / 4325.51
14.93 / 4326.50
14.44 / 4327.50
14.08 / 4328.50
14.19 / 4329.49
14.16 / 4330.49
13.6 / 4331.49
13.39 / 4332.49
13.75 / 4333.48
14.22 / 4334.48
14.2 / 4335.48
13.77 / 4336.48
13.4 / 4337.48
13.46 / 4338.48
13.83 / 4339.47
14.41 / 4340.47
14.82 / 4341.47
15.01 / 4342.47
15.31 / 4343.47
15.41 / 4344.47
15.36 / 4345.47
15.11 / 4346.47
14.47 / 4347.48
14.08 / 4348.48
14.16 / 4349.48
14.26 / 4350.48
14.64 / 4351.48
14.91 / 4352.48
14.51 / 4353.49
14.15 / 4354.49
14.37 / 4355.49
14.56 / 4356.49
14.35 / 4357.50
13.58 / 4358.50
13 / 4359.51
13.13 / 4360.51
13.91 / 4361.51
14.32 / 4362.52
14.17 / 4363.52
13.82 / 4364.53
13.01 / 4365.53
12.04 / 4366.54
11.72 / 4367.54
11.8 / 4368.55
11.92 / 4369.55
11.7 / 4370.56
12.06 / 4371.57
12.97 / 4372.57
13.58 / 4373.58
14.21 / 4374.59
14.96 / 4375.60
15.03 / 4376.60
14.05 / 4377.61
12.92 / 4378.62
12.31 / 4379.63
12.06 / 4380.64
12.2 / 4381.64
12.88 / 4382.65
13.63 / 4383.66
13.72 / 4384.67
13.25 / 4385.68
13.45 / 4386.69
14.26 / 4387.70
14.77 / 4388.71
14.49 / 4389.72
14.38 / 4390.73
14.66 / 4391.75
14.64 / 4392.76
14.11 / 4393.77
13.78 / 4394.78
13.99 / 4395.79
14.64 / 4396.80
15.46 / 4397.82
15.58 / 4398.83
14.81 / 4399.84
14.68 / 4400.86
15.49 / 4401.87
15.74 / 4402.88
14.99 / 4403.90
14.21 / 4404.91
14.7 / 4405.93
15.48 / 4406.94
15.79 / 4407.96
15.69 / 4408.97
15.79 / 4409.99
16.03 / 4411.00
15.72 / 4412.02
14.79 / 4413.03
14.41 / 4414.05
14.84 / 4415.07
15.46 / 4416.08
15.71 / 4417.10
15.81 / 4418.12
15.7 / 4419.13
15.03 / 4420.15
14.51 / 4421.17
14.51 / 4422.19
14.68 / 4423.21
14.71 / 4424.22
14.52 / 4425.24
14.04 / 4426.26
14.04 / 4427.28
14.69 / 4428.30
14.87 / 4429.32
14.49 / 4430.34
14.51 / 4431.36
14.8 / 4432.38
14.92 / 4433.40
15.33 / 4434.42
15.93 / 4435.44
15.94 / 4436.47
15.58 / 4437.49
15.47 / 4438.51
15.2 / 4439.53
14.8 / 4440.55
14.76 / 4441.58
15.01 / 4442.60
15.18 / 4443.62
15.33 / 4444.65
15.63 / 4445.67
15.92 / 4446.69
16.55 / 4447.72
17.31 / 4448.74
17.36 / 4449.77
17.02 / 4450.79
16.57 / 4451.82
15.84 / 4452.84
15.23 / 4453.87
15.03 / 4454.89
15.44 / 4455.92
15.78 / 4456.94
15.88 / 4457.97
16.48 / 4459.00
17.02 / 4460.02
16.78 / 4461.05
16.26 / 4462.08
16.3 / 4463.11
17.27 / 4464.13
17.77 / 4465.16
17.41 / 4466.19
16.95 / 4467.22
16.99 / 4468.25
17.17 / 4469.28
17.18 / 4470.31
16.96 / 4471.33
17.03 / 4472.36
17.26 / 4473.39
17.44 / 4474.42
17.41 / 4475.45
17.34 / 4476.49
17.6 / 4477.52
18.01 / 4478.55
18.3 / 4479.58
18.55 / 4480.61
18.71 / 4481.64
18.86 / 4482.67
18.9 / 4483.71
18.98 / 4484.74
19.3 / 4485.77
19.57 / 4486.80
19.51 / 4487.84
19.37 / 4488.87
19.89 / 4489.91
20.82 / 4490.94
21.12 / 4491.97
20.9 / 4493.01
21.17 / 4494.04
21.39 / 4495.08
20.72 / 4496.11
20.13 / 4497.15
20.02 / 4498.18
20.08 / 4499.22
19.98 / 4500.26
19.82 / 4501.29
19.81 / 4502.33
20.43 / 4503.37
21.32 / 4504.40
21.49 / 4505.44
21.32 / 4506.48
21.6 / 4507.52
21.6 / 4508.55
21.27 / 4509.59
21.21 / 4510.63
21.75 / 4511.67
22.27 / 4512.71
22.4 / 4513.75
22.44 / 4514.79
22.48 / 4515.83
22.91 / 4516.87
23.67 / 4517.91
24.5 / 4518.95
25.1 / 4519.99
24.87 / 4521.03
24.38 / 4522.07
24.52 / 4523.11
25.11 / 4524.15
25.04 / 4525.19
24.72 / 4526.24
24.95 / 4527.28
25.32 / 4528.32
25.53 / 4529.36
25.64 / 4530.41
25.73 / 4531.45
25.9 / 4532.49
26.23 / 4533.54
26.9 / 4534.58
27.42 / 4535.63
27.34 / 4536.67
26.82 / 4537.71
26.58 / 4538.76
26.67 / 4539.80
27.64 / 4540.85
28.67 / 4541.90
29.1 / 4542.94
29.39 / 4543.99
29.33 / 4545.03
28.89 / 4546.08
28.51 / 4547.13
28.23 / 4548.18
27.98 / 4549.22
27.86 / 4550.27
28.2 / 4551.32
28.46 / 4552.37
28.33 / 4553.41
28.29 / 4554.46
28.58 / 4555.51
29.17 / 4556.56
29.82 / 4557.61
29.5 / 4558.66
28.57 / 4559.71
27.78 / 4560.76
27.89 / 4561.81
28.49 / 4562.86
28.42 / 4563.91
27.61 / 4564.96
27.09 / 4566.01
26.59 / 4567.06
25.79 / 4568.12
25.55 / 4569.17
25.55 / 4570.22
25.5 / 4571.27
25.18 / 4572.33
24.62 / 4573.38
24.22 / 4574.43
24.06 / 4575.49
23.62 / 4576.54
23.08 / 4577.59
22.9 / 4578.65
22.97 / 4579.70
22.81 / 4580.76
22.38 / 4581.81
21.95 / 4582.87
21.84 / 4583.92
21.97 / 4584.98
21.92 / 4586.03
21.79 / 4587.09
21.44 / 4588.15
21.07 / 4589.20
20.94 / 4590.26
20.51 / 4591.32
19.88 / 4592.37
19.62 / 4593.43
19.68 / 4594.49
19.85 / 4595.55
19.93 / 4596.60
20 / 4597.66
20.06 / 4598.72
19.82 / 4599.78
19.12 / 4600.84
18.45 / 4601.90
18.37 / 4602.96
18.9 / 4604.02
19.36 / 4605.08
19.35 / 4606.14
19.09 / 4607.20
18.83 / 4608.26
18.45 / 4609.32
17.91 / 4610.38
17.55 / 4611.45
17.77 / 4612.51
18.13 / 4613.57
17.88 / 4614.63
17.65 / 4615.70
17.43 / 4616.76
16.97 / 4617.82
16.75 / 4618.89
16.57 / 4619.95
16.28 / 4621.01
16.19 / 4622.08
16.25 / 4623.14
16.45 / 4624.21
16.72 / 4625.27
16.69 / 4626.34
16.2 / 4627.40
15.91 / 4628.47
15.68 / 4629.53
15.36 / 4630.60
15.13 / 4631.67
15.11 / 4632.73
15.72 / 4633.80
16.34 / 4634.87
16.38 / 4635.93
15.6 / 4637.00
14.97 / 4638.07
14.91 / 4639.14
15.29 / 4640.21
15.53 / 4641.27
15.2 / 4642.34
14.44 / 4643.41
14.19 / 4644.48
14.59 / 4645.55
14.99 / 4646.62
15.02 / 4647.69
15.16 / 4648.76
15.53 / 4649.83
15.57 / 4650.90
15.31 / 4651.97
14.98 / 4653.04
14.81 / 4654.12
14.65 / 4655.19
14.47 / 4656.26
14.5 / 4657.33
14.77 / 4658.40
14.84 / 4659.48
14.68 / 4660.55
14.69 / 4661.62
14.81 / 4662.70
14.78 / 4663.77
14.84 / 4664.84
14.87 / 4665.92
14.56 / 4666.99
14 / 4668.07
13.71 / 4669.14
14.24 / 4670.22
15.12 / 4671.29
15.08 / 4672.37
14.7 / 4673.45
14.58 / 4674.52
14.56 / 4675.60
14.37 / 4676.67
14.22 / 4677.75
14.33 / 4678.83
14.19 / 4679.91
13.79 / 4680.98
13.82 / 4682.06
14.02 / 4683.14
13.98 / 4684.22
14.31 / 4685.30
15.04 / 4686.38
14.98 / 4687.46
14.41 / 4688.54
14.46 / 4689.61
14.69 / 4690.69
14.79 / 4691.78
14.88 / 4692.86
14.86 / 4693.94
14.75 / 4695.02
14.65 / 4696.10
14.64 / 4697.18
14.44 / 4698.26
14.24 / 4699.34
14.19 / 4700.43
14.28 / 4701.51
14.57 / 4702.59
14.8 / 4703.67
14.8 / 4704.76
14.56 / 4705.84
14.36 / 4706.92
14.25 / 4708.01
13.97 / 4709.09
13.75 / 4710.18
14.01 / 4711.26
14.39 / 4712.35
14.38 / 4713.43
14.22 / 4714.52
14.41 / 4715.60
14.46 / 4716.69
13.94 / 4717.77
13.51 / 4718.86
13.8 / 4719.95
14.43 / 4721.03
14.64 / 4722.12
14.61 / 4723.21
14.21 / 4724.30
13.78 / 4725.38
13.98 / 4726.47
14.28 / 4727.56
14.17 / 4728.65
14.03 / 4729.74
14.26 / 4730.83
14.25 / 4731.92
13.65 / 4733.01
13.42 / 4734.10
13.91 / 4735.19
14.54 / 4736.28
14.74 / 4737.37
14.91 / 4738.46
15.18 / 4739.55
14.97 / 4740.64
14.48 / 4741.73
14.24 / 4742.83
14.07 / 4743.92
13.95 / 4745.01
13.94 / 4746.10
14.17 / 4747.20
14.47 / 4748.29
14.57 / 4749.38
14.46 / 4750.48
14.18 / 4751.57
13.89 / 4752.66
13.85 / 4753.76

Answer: -0.185 mag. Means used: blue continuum 14.3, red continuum 14.3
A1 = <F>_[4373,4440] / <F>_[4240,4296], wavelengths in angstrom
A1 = 1.05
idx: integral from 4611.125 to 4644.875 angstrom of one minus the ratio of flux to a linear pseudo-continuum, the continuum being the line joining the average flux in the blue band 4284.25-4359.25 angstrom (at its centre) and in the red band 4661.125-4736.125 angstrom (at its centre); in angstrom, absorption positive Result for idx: -4.24 angstrom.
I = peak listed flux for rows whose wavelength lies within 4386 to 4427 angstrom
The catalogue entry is 16.03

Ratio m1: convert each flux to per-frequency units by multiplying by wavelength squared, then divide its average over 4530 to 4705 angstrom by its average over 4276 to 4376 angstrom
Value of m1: 1.56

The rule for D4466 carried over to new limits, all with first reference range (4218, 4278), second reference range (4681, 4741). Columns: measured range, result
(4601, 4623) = -0.24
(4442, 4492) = -0.22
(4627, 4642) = -0.09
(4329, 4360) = -0.01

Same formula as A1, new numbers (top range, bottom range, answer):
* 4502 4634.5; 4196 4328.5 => 1.59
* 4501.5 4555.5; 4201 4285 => 1.78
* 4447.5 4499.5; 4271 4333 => 1.26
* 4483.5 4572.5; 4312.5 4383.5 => 1.77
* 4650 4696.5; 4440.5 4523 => 0.77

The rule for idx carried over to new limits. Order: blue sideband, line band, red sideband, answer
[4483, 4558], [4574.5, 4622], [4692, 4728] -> 0.6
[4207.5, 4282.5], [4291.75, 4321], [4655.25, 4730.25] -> -0.6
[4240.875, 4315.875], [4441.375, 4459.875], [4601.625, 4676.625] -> -1.2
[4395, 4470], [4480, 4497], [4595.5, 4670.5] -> -4.4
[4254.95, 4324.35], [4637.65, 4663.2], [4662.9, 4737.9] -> -1.0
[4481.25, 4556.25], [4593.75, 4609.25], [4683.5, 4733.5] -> 0.3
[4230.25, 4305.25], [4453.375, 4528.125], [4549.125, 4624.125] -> 0.2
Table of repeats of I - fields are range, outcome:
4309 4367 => 15.43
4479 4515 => 22.44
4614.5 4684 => 17.88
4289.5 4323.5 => 15.53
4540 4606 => 29.82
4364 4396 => 15.03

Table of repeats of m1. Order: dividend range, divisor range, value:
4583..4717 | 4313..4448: 1.26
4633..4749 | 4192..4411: 1.22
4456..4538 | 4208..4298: 1.65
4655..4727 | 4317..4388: 1.21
